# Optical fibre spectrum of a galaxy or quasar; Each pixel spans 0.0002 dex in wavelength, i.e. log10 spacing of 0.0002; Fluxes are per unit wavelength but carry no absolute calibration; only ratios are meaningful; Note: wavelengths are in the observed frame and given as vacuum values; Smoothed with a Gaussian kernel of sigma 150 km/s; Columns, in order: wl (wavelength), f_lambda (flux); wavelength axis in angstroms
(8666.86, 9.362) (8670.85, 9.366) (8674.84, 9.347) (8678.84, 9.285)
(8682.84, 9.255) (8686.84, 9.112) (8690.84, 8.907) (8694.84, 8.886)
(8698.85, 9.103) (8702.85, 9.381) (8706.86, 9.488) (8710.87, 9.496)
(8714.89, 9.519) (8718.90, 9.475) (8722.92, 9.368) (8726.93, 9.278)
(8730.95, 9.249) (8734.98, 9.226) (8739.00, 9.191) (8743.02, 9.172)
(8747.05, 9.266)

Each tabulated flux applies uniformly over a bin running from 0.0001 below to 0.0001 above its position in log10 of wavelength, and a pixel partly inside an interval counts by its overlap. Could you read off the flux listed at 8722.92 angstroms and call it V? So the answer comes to 9.368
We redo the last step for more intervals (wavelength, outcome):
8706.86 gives 9.488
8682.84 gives 9.255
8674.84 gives 9.347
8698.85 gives 9.103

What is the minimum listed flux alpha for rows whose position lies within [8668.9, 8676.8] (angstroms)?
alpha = 9.347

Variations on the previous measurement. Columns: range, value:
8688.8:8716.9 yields 8.886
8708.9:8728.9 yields 9.278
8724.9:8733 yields 9.249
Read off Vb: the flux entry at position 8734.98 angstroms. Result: 9.226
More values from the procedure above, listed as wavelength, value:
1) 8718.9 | 9.475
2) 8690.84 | 8.907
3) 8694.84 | 8.886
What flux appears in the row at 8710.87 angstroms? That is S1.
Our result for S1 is 9.496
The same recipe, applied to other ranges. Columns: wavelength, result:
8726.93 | 9.278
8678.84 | 9.285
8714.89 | 9.519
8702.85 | 9.381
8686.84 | 9.112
